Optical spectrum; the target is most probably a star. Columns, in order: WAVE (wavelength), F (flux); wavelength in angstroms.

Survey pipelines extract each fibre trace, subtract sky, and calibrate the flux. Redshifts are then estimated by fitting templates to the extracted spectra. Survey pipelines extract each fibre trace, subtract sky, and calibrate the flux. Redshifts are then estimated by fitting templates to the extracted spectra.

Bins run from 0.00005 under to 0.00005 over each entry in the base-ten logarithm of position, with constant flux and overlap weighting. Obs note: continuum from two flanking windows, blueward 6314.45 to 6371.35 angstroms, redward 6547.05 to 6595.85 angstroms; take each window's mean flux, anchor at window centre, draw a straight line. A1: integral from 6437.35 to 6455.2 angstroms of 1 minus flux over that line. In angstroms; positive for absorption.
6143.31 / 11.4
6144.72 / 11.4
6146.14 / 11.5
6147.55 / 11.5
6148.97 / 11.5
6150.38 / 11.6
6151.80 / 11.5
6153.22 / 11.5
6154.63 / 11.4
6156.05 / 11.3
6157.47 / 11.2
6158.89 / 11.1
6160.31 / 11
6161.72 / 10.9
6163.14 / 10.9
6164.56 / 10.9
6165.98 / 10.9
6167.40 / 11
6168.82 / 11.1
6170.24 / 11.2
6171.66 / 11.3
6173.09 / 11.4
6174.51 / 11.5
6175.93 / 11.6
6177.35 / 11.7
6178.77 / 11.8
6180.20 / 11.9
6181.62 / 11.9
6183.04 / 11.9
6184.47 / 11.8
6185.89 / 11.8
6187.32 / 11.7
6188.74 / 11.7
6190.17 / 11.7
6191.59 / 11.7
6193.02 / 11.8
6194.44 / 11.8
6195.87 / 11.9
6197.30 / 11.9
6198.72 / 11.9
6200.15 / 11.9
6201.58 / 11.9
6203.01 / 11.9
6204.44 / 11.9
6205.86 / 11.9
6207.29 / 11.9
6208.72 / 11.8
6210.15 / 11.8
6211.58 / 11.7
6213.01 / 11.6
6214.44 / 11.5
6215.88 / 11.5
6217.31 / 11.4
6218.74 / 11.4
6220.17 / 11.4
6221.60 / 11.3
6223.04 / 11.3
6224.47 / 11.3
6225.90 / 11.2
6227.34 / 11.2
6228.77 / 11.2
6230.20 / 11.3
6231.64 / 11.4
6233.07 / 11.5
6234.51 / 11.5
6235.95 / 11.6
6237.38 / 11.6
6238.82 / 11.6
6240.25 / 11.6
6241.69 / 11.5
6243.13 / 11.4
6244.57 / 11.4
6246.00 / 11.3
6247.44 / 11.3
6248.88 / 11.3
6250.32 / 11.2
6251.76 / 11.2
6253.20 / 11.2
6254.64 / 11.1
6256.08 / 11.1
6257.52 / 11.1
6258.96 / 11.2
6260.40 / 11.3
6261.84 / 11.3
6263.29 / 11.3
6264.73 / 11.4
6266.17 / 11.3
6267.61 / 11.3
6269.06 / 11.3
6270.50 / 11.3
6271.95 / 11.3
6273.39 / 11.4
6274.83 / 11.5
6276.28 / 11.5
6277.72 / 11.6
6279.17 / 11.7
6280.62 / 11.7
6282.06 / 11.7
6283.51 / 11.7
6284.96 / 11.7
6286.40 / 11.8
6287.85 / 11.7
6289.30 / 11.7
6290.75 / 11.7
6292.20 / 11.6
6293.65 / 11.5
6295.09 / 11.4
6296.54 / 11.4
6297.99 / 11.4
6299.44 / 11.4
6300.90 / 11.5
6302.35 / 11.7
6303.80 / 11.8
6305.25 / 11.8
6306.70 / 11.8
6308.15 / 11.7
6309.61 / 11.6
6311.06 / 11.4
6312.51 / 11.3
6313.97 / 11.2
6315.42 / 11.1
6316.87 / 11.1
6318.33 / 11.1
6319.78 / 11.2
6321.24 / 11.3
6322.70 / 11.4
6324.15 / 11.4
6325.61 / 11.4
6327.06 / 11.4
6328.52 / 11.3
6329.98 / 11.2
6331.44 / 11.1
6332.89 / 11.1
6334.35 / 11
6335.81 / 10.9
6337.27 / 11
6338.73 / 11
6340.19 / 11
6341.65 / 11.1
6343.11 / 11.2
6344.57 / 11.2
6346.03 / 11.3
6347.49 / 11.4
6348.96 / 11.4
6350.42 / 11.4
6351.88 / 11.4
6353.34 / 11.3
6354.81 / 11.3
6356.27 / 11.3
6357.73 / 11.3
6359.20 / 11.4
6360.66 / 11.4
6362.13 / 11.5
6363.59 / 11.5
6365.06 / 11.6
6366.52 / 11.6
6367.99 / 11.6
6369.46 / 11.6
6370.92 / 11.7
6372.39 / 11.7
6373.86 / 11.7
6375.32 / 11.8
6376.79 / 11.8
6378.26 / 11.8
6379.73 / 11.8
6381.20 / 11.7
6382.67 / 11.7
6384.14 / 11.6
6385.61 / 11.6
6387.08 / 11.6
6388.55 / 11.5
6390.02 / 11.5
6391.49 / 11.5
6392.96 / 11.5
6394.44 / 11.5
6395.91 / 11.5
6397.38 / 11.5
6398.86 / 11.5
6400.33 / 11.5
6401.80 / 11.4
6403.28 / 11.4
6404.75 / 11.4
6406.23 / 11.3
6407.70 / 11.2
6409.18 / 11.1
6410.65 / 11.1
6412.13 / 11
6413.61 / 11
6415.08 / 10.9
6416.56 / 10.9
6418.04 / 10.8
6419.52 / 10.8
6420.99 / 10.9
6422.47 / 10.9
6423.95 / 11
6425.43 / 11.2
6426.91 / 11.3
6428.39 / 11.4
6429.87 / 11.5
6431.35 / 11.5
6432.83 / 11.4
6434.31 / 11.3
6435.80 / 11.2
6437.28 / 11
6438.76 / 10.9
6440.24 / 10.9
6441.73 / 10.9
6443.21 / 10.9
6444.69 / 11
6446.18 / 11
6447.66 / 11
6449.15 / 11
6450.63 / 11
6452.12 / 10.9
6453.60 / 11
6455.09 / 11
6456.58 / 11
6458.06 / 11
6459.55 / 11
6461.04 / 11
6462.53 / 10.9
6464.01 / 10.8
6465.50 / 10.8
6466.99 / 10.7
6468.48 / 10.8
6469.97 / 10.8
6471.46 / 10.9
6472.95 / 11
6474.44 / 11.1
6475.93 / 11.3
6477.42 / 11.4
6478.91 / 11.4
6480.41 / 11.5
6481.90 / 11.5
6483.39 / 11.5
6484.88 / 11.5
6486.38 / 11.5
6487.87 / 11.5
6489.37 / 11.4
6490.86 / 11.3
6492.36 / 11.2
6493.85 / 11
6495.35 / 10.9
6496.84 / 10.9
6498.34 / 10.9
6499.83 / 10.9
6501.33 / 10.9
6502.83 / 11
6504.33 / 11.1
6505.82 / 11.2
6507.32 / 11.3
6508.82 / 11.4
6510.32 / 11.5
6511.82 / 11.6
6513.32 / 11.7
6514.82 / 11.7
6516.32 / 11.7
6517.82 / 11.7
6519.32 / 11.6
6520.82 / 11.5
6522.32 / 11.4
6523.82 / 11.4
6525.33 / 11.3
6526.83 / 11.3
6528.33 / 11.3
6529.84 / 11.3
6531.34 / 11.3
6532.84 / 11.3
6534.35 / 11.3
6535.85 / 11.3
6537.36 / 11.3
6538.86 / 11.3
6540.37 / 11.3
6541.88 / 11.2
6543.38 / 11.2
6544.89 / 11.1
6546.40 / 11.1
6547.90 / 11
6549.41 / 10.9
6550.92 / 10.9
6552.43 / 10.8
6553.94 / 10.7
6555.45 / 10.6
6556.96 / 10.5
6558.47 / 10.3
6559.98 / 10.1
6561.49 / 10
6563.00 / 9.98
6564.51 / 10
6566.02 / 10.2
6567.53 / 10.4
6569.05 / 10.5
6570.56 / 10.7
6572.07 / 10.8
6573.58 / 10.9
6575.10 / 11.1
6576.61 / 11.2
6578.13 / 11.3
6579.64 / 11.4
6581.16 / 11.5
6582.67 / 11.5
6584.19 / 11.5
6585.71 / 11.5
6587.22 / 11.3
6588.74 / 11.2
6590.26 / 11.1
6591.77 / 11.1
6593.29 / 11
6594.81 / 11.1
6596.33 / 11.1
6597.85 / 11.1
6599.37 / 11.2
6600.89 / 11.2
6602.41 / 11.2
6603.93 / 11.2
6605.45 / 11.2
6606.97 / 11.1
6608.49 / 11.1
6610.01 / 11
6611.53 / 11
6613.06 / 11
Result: 0.2 angstroms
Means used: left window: 11.3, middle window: 11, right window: 10.8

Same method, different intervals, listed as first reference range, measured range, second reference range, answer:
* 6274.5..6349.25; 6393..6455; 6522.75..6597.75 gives 0.4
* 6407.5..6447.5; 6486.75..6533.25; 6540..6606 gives -1.3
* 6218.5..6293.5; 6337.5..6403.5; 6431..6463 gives -1.7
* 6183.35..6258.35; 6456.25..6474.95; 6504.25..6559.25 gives 0.6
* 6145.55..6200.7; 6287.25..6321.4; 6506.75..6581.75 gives -0.4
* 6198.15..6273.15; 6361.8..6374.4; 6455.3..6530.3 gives -0.3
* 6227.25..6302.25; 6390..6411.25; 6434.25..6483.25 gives -0.5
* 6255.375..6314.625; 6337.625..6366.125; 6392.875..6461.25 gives 0.0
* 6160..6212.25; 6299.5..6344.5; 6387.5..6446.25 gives 0.3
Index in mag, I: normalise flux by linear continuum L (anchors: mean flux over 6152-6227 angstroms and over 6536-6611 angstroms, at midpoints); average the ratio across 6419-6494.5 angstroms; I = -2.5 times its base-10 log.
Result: 0.00 mag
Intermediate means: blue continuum 11.5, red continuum 11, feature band 11.1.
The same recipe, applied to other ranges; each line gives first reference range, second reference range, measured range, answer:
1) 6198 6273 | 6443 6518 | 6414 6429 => 0.02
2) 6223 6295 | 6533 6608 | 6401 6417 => 0.00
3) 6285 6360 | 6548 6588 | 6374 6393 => -0.04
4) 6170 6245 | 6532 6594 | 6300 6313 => -0.02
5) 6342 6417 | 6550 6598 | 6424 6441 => 0.01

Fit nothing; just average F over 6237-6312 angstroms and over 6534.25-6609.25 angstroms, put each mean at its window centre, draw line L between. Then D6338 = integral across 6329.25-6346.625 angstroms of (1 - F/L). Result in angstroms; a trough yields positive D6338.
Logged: 0.41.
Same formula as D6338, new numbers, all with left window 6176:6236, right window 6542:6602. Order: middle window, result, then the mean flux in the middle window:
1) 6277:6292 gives -0.3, 11.7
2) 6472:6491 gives -0.5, 11.4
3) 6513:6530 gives -0.7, 11.5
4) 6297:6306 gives -0.1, 11.6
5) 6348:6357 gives 0.0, 11.3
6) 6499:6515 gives -0.4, 11.3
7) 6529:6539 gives -0.3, 11.3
